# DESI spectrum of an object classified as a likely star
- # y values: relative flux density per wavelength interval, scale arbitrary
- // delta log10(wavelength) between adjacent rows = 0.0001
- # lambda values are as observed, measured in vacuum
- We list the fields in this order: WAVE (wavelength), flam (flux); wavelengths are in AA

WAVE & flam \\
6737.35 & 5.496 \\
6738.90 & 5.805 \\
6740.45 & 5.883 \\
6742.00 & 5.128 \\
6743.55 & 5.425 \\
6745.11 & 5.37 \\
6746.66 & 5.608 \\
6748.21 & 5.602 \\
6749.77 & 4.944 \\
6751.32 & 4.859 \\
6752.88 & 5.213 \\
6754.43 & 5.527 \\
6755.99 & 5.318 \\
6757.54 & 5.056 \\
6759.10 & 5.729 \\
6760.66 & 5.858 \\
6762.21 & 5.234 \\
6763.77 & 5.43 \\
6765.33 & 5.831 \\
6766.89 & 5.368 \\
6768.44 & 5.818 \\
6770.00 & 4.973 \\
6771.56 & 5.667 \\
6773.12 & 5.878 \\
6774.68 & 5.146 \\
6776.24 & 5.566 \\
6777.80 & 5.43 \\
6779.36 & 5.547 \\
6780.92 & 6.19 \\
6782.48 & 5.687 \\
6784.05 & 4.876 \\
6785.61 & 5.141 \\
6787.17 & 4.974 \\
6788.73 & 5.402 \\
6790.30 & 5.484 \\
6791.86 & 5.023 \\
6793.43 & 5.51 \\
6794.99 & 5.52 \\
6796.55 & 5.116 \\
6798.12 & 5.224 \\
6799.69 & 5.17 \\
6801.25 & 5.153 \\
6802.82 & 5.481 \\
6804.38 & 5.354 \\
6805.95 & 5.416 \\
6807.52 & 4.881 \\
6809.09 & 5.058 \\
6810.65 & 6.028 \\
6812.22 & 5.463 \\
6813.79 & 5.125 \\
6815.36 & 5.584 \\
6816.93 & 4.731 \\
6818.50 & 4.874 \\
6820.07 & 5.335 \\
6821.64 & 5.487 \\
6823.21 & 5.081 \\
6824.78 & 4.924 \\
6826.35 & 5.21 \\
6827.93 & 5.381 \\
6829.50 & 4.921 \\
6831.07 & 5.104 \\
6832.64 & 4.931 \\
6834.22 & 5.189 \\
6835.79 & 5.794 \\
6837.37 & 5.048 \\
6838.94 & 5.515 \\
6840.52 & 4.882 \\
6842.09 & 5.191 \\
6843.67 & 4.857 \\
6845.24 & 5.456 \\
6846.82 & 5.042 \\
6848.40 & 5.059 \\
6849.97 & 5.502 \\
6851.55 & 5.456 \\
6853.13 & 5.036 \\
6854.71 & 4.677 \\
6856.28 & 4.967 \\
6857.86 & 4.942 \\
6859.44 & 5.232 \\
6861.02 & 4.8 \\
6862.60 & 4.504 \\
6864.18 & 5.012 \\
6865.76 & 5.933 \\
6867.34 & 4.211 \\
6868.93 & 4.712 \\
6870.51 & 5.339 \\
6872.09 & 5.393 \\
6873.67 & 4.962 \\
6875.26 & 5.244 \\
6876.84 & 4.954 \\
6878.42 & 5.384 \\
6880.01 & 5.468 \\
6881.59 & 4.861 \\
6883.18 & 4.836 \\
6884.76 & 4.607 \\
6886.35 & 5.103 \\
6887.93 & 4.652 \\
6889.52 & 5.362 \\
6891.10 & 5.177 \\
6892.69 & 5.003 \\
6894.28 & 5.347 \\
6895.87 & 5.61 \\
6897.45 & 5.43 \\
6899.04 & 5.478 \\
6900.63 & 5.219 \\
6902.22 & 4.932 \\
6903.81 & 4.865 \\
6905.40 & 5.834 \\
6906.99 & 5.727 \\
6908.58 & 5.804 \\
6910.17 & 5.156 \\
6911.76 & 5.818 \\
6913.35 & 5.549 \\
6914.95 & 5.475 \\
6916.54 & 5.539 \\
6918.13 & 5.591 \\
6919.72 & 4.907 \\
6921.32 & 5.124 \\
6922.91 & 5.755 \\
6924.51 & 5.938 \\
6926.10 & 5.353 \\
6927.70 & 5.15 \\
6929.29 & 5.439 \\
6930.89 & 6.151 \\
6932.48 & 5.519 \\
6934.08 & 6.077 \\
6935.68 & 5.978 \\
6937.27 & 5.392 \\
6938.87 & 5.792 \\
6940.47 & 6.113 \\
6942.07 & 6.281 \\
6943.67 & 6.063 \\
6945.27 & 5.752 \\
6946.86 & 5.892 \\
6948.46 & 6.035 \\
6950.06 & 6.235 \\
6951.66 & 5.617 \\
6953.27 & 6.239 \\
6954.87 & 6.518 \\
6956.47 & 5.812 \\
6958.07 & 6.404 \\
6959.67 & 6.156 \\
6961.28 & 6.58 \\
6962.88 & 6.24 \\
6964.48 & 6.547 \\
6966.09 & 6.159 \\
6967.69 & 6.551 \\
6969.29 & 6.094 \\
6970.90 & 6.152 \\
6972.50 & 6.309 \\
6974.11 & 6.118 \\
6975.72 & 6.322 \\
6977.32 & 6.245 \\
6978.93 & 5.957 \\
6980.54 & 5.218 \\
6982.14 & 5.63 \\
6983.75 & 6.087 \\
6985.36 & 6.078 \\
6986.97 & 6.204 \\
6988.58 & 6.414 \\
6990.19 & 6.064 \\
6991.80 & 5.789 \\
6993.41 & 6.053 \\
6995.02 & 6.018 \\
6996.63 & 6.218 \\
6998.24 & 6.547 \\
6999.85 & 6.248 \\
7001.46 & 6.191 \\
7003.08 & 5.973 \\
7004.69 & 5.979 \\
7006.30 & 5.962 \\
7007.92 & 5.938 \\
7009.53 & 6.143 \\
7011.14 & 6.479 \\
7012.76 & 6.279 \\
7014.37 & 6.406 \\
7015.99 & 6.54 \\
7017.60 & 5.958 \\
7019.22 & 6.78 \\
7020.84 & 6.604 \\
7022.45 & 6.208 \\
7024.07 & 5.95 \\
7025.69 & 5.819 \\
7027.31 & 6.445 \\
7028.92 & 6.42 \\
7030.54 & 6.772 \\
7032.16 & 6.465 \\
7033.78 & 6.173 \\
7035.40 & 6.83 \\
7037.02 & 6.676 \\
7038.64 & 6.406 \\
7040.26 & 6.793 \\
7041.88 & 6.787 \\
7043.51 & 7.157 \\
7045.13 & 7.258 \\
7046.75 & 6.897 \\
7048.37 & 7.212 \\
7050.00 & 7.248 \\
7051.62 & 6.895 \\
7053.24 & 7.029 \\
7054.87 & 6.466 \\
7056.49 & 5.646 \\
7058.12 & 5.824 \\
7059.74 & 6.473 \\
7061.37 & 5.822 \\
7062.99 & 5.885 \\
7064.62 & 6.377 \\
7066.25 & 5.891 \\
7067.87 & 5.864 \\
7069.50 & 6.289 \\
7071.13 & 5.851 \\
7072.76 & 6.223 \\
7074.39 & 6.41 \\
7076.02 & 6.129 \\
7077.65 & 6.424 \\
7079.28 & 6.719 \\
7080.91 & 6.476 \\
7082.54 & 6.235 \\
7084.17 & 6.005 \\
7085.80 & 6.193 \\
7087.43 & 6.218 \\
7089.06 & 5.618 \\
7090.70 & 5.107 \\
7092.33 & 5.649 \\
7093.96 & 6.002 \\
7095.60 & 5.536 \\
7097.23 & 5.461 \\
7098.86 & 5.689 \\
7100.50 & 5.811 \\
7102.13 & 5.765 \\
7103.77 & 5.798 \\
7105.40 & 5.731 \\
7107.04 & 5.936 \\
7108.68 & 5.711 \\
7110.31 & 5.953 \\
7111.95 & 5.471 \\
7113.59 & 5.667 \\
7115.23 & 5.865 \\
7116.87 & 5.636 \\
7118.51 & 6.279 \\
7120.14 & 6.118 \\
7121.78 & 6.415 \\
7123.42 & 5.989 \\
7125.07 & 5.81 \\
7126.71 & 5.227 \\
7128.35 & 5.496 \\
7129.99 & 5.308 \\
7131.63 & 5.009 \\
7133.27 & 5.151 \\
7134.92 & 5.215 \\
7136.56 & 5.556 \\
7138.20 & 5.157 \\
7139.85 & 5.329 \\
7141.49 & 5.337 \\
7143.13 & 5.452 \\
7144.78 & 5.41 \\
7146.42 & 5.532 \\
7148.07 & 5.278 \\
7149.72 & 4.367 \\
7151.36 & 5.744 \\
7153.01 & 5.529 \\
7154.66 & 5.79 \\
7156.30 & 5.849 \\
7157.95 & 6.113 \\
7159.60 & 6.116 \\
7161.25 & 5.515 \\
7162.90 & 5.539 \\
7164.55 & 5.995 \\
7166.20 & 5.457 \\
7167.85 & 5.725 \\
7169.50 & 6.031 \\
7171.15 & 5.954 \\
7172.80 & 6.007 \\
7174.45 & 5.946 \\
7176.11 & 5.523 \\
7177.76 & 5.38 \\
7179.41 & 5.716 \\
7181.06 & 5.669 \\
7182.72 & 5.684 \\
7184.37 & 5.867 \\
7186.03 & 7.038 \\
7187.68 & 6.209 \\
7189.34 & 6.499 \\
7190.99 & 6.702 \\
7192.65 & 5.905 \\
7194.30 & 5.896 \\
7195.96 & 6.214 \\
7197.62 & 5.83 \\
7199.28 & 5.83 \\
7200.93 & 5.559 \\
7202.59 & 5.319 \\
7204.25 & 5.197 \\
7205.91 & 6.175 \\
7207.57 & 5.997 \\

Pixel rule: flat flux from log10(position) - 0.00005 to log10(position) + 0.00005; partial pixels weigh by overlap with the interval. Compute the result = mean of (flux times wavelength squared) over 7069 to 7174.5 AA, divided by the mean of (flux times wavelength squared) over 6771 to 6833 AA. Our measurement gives 1.19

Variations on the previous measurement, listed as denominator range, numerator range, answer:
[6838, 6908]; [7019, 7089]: 1.32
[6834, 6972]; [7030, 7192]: 1.15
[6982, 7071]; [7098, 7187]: 0.93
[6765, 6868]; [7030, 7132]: 1.26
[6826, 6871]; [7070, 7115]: 1.25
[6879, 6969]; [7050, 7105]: 1.12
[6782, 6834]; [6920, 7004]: 1.20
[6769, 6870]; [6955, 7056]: 1.28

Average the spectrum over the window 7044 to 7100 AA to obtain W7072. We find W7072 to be 6.21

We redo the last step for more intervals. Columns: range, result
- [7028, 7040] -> 6.55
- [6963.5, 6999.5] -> 6.13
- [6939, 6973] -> 6.17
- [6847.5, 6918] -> 5.19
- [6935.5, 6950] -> 5.94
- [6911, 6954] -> 5.73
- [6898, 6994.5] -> 5.86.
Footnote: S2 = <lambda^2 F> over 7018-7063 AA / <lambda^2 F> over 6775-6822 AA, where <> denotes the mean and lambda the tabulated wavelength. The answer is 1.3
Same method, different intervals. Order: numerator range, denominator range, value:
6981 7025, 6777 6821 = 1.23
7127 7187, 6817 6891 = 1.20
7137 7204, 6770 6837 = 1.20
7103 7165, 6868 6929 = 1.14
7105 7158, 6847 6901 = 1.18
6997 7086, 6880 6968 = 1.17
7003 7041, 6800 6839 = 1.28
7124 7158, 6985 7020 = 0.91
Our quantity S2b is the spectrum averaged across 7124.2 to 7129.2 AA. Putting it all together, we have 5.51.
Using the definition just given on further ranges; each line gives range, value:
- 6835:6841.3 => 5.31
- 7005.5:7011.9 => 6.13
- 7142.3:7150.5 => 5.21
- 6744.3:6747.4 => 5.48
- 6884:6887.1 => 4.85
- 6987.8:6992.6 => 6.09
